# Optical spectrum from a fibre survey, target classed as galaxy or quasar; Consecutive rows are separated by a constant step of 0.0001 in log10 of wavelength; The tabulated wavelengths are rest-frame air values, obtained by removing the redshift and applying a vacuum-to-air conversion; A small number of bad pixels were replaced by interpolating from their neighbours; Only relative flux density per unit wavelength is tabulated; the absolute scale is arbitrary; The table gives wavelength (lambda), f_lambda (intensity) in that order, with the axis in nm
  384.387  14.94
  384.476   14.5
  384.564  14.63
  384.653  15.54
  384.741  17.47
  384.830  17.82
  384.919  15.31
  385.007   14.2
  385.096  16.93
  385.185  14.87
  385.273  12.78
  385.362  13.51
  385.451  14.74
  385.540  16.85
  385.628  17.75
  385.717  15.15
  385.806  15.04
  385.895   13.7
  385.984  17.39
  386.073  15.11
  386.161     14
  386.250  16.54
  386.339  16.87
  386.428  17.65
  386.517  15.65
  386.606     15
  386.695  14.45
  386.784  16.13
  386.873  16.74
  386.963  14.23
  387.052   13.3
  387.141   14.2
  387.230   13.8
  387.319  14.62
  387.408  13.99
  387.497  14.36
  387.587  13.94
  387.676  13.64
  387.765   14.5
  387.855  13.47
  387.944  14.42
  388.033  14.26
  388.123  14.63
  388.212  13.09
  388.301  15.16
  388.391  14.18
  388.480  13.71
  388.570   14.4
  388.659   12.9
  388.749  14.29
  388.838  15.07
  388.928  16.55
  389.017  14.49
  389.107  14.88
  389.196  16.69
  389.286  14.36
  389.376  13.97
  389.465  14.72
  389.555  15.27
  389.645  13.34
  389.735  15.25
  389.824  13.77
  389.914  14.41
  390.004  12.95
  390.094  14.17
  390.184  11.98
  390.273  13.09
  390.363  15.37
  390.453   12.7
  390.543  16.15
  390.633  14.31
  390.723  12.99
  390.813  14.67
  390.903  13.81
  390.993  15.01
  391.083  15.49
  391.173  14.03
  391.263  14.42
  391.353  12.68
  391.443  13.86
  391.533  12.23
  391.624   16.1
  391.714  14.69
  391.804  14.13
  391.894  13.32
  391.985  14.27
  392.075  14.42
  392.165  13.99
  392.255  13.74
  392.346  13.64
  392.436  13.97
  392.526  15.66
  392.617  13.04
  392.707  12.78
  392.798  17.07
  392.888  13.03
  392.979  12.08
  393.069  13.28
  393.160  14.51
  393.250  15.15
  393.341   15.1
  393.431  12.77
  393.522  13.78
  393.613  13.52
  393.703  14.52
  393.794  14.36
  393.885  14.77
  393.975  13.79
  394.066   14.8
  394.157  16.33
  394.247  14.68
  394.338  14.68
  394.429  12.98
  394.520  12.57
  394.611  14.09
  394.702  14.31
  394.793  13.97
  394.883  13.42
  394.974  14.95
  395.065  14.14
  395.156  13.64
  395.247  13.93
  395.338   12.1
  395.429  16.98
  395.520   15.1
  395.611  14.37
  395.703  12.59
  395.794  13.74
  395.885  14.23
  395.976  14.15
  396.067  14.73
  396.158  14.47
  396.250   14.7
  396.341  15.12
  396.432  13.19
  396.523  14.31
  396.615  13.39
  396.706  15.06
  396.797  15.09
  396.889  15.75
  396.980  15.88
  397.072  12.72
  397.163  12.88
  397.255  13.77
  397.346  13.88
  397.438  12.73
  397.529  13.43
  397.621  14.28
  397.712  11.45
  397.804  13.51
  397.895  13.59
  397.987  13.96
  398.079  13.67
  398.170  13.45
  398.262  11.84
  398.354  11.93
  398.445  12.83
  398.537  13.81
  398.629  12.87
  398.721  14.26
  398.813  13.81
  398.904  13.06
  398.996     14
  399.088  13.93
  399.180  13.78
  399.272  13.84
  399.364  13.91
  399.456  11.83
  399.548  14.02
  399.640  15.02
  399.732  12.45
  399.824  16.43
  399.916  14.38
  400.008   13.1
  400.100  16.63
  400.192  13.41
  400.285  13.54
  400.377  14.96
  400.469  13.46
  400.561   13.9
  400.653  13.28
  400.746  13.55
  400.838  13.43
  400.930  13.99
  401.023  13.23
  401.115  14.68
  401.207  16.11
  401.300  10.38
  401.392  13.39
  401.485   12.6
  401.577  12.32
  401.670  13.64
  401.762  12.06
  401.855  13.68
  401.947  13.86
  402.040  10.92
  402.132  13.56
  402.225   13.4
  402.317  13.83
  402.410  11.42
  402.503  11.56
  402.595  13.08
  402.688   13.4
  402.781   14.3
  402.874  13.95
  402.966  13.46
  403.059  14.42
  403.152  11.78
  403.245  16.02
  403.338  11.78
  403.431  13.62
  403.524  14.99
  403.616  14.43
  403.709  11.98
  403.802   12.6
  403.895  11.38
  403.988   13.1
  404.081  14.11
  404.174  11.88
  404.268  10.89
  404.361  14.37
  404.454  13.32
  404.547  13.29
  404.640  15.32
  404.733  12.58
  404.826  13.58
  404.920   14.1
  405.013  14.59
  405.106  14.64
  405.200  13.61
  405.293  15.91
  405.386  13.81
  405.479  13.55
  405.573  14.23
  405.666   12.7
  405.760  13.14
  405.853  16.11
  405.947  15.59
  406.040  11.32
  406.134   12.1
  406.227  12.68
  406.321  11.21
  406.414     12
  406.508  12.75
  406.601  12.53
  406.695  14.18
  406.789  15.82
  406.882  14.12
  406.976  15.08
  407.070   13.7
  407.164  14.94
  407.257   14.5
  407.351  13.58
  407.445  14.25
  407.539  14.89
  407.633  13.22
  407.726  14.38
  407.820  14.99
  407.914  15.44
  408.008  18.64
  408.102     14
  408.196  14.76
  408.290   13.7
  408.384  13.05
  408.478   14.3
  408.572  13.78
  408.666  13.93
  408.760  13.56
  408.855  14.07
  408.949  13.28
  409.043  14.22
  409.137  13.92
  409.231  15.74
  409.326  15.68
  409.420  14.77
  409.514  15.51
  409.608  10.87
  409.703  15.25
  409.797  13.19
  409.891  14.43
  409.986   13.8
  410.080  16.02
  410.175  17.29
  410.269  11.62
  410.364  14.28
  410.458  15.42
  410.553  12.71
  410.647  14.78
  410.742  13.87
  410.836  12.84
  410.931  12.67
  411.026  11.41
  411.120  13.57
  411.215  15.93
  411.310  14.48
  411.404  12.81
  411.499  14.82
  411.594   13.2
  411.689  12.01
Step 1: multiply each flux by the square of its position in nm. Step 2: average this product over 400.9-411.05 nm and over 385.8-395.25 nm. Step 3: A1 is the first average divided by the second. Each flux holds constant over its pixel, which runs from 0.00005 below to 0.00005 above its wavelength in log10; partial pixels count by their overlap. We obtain 1.0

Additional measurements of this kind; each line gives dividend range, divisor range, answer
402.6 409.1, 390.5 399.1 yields 1.04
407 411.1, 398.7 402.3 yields 1.09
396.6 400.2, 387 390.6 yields 1.01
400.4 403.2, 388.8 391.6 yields 0.98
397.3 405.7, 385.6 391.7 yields 0.99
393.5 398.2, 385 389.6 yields 0.99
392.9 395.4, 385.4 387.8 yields 0.96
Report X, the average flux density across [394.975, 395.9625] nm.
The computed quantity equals 14.1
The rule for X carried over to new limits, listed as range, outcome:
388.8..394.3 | 14.3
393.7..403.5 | 13.8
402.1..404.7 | 13.3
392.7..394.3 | 14.3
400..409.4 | 13.7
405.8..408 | 14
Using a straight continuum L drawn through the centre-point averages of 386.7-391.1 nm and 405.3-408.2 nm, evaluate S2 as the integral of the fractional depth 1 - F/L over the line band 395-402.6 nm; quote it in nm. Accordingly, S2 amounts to 0.26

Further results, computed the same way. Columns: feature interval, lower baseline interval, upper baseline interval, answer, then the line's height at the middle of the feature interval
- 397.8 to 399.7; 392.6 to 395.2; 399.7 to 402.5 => 0.031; 13.7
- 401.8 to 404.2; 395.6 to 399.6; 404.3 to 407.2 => 0.098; 13.7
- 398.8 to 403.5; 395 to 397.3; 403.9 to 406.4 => 0.095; 13.8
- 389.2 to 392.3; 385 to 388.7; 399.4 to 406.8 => 0.074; 14.5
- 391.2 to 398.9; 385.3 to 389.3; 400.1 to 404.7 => 0.067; 14.1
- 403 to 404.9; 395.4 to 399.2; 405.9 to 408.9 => 0.088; 13.9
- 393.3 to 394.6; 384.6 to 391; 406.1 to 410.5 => 0.035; 14.6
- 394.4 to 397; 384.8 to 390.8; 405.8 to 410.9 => 0.044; 14.5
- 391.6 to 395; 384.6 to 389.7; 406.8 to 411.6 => 0.137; 14.7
